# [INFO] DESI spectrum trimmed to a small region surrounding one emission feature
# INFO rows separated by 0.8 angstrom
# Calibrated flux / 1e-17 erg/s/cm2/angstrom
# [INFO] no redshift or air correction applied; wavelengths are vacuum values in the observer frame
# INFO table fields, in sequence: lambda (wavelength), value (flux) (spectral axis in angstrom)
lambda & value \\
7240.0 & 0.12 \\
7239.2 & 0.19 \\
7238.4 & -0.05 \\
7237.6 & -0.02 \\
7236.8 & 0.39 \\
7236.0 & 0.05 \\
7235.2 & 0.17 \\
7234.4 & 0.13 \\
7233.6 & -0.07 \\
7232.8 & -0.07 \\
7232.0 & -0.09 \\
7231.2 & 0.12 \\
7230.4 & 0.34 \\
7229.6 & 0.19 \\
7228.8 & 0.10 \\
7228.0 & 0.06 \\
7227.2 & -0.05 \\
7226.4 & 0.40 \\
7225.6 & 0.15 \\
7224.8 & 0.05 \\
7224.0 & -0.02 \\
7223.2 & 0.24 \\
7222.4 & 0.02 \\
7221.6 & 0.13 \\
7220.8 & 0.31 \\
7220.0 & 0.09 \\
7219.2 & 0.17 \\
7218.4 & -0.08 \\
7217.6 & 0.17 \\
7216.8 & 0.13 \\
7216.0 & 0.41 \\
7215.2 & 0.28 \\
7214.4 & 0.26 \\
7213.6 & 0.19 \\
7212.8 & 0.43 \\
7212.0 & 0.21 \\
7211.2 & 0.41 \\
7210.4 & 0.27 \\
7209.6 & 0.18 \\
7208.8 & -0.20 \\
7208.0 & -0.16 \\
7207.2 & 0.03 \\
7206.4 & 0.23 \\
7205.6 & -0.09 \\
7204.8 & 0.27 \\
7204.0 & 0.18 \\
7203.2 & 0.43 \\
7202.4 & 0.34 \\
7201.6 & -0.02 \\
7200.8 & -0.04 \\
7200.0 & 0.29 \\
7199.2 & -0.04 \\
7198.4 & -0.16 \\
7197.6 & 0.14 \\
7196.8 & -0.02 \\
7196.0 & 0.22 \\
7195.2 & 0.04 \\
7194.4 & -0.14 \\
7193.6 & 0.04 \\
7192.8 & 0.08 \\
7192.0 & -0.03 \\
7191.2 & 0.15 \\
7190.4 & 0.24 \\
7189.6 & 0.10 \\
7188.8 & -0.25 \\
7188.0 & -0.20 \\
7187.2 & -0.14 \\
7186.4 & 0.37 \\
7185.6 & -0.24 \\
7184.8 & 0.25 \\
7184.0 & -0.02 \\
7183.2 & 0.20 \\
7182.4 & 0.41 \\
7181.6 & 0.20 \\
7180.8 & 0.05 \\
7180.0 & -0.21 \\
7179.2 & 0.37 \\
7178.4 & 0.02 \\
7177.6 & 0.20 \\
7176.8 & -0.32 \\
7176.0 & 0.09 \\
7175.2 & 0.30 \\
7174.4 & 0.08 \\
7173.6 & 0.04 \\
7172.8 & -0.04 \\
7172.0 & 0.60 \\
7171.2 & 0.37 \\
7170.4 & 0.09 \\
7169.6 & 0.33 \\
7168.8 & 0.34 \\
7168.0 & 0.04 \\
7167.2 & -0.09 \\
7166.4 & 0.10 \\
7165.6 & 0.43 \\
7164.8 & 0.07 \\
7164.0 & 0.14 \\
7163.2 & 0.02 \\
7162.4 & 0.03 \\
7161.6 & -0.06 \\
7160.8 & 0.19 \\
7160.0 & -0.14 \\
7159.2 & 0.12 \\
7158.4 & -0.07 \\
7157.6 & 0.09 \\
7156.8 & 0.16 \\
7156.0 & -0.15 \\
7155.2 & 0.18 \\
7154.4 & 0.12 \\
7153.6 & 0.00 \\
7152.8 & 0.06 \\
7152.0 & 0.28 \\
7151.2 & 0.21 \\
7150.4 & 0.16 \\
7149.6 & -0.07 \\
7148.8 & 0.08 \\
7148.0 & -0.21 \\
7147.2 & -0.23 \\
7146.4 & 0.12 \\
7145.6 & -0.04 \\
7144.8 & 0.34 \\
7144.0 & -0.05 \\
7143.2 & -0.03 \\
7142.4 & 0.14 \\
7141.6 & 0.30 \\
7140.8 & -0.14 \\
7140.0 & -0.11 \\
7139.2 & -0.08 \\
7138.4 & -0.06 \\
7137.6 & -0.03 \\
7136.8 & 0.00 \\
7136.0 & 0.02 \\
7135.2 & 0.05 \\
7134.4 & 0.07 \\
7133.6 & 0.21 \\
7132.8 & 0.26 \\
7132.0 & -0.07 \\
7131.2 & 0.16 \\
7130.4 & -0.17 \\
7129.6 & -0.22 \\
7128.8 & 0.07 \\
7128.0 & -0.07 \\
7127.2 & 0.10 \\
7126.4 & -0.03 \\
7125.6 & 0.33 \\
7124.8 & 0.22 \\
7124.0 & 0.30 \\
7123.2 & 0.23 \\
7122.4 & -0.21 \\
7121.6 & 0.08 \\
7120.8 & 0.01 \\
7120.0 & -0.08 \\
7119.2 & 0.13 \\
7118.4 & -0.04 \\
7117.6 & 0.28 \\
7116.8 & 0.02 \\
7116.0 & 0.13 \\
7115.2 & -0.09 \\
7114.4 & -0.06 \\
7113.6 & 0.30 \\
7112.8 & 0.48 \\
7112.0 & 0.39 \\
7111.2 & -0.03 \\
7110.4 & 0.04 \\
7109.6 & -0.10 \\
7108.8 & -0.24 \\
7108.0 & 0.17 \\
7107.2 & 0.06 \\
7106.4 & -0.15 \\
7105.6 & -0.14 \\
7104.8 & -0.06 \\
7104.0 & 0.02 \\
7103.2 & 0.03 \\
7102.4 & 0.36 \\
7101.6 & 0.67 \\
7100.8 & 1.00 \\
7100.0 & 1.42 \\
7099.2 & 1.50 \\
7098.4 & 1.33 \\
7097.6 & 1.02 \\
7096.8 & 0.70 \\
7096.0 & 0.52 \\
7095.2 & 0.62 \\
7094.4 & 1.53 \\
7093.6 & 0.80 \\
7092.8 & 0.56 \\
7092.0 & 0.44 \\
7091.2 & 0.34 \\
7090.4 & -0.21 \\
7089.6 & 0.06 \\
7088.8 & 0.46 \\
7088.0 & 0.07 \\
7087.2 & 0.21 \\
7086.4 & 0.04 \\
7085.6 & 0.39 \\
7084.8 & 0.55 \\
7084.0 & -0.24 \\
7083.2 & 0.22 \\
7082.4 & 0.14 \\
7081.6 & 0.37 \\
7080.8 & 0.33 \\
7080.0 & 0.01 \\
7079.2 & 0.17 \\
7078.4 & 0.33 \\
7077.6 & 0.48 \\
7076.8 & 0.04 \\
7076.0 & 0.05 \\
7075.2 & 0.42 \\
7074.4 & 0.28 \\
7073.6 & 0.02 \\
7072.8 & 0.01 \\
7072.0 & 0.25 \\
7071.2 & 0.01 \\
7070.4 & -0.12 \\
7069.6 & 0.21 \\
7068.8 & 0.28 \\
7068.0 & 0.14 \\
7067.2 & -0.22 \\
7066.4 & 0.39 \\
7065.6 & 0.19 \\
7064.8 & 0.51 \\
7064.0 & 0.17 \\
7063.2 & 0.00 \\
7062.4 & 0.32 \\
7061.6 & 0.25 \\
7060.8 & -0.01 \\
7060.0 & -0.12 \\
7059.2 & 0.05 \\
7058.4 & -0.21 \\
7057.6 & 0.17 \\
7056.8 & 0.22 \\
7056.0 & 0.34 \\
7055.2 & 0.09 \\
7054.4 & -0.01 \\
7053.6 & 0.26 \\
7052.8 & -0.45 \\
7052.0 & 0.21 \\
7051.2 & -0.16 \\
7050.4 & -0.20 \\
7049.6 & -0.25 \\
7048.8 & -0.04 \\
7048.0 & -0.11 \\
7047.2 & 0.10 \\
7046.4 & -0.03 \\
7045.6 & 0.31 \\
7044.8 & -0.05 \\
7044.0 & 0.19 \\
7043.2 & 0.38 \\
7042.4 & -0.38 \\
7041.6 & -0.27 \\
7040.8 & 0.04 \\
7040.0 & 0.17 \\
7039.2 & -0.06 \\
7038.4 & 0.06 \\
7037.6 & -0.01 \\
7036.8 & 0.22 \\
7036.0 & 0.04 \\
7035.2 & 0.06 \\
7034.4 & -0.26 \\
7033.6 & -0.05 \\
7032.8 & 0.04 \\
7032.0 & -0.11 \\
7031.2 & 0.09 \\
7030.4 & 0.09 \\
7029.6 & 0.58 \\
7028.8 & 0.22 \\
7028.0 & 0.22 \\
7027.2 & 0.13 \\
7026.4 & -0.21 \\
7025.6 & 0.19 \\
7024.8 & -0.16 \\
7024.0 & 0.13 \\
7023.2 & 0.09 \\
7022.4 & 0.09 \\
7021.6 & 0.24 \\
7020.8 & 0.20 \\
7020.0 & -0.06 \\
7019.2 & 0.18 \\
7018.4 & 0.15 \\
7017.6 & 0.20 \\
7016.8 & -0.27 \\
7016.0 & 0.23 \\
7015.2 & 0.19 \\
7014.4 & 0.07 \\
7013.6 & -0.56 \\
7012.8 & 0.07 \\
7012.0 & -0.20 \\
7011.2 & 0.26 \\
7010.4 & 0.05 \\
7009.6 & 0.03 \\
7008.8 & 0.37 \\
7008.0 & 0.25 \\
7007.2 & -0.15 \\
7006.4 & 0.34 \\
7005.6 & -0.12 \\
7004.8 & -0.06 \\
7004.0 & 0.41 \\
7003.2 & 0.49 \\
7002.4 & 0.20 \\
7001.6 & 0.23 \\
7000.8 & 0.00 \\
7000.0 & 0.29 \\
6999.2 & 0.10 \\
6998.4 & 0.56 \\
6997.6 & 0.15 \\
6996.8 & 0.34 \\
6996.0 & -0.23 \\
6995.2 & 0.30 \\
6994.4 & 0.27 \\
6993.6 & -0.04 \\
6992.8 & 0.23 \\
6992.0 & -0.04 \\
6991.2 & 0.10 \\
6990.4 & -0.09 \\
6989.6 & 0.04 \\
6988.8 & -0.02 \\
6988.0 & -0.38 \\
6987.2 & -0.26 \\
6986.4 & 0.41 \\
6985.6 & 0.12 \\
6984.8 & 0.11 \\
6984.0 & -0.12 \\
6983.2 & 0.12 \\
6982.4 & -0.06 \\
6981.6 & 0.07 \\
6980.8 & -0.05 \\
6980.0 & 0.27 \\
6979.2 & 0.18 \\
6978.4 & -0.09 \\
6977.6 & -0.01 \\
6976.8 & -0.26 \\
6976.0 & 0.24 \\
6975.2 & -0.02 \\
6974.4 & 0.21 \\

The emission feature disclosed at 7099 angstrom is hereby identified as [O II] 3727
